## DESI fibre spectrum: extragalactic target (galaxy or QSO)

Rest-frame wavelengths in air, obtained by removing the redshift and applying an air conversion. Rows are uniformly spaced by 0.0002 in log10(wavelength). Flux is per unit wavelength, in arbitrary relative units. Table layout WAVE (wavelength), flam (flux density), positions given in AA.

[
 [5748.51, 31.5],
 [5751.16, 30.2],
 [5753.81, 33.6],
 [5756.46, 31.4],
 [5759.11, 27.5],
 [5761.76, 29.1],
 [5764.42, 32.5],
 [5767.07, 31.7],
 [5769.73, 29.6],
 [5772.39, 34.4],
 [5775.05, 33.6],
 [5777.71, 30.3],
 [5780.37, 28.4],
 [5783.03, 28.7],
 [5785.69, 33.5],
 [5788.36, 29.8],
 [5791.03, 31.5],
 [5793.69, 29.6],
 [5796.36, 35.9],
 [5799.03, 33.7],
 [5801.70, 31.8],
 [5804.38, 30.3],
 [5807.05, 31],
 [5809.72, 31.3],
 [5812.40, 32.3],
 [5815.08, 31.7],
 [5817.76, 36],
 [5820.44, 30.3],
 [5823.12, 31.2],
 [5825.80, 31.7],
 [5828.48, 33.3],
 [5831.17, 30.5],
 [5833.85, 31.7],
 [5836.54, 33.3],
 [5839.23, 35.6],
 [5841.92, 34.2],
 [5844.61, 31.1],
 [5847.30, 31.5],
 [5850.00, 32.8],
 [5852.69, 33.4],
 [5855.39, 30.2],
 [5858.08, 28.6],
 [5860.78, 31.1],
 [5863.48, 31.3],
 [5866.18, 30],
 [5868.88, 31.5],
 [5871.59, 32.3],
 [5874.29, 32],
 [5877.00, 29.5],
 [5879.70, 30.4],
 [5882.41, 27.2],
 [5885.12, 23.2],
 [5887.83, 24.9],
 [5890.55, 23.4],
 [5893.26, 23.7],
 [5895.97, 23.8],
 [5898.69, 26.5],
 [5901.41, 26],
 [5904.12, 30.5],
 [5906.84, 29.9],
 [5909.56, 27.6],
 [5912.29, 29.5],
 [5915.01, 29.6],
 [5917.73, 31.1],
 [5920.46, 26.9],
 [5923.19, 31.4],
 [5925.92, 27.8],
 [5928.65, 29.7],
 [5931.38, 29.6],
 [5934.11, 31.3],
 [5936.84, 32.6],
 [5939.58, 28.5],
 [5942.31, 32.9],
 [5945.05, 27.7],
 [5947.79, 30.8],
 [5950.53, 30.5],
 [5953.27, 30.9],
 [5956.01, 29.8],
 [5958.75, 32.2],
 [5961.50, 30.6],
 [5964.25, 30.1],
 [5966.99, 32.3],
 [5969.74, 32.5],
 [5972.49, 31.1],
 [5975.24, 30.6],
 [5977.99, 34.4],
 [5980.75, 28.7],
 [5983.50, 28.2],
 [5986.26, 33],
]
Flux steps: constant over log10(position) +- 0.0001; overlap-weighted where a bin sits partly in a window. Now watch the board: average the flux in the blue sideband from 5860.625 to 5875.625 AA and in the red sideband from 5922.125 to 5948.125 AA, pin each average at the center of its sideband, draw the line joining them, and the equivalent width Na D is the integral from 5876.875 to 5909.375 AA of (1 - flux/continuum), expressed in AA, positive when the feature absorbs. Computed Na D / 4.7 AA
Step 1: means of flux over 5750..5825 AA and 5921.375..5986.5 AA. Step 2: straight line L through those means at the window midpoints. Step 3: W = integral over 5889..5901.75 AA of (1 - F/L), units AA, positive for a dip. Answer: 2.6 AA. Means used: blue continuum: 31.5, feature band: 24.6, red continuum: 30.7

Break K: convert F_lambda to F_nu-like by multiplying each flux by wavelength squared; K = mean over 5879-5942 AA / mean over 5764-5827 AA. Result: 0.9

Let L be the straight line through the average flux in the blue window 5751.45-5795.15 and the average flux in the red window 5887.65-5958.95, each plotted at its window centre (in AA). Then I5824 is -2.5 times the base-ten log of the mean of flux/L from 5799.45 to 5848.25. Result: -0.07 mag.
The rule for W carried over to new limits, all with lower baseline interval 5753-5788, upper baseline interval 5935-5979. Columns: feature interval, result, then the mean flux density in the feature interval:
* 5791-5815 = -0.70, 31.9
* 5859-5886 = 0.96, 29.9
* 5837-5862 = -0.85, 32.1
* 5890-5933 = 4.18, 28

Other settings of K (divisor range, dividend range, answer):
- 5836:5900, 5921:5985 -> 1.06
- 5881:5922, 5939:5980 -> 1.17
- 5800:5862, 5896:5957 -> 0.95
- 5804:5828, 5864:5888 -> 0.94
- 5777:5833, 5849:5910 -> 0.93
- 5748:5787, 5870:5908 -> 0.92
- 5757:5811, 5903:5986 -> 1.03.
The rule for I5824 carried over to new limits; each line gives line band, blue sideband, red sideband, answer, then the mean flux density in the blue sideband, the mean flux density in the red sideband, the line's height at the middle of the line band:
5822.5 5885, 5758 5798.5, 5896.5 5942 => -0.042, 31.1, 29.3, 30.1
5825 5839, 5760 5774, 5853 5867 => -0.056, 31.4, 30.5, 30.8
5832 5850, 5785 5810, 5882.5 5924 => -0.101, 31.8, 27.1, 29.9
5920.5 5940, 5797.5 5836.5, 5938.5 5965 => 0.025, 32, 30.4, 30.7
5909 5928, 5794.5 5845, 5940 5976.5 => 0.076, 32.5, 30.9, 31.3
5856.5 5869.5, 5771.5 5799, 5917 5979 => 0.025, 31.6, 30.6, 31.2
